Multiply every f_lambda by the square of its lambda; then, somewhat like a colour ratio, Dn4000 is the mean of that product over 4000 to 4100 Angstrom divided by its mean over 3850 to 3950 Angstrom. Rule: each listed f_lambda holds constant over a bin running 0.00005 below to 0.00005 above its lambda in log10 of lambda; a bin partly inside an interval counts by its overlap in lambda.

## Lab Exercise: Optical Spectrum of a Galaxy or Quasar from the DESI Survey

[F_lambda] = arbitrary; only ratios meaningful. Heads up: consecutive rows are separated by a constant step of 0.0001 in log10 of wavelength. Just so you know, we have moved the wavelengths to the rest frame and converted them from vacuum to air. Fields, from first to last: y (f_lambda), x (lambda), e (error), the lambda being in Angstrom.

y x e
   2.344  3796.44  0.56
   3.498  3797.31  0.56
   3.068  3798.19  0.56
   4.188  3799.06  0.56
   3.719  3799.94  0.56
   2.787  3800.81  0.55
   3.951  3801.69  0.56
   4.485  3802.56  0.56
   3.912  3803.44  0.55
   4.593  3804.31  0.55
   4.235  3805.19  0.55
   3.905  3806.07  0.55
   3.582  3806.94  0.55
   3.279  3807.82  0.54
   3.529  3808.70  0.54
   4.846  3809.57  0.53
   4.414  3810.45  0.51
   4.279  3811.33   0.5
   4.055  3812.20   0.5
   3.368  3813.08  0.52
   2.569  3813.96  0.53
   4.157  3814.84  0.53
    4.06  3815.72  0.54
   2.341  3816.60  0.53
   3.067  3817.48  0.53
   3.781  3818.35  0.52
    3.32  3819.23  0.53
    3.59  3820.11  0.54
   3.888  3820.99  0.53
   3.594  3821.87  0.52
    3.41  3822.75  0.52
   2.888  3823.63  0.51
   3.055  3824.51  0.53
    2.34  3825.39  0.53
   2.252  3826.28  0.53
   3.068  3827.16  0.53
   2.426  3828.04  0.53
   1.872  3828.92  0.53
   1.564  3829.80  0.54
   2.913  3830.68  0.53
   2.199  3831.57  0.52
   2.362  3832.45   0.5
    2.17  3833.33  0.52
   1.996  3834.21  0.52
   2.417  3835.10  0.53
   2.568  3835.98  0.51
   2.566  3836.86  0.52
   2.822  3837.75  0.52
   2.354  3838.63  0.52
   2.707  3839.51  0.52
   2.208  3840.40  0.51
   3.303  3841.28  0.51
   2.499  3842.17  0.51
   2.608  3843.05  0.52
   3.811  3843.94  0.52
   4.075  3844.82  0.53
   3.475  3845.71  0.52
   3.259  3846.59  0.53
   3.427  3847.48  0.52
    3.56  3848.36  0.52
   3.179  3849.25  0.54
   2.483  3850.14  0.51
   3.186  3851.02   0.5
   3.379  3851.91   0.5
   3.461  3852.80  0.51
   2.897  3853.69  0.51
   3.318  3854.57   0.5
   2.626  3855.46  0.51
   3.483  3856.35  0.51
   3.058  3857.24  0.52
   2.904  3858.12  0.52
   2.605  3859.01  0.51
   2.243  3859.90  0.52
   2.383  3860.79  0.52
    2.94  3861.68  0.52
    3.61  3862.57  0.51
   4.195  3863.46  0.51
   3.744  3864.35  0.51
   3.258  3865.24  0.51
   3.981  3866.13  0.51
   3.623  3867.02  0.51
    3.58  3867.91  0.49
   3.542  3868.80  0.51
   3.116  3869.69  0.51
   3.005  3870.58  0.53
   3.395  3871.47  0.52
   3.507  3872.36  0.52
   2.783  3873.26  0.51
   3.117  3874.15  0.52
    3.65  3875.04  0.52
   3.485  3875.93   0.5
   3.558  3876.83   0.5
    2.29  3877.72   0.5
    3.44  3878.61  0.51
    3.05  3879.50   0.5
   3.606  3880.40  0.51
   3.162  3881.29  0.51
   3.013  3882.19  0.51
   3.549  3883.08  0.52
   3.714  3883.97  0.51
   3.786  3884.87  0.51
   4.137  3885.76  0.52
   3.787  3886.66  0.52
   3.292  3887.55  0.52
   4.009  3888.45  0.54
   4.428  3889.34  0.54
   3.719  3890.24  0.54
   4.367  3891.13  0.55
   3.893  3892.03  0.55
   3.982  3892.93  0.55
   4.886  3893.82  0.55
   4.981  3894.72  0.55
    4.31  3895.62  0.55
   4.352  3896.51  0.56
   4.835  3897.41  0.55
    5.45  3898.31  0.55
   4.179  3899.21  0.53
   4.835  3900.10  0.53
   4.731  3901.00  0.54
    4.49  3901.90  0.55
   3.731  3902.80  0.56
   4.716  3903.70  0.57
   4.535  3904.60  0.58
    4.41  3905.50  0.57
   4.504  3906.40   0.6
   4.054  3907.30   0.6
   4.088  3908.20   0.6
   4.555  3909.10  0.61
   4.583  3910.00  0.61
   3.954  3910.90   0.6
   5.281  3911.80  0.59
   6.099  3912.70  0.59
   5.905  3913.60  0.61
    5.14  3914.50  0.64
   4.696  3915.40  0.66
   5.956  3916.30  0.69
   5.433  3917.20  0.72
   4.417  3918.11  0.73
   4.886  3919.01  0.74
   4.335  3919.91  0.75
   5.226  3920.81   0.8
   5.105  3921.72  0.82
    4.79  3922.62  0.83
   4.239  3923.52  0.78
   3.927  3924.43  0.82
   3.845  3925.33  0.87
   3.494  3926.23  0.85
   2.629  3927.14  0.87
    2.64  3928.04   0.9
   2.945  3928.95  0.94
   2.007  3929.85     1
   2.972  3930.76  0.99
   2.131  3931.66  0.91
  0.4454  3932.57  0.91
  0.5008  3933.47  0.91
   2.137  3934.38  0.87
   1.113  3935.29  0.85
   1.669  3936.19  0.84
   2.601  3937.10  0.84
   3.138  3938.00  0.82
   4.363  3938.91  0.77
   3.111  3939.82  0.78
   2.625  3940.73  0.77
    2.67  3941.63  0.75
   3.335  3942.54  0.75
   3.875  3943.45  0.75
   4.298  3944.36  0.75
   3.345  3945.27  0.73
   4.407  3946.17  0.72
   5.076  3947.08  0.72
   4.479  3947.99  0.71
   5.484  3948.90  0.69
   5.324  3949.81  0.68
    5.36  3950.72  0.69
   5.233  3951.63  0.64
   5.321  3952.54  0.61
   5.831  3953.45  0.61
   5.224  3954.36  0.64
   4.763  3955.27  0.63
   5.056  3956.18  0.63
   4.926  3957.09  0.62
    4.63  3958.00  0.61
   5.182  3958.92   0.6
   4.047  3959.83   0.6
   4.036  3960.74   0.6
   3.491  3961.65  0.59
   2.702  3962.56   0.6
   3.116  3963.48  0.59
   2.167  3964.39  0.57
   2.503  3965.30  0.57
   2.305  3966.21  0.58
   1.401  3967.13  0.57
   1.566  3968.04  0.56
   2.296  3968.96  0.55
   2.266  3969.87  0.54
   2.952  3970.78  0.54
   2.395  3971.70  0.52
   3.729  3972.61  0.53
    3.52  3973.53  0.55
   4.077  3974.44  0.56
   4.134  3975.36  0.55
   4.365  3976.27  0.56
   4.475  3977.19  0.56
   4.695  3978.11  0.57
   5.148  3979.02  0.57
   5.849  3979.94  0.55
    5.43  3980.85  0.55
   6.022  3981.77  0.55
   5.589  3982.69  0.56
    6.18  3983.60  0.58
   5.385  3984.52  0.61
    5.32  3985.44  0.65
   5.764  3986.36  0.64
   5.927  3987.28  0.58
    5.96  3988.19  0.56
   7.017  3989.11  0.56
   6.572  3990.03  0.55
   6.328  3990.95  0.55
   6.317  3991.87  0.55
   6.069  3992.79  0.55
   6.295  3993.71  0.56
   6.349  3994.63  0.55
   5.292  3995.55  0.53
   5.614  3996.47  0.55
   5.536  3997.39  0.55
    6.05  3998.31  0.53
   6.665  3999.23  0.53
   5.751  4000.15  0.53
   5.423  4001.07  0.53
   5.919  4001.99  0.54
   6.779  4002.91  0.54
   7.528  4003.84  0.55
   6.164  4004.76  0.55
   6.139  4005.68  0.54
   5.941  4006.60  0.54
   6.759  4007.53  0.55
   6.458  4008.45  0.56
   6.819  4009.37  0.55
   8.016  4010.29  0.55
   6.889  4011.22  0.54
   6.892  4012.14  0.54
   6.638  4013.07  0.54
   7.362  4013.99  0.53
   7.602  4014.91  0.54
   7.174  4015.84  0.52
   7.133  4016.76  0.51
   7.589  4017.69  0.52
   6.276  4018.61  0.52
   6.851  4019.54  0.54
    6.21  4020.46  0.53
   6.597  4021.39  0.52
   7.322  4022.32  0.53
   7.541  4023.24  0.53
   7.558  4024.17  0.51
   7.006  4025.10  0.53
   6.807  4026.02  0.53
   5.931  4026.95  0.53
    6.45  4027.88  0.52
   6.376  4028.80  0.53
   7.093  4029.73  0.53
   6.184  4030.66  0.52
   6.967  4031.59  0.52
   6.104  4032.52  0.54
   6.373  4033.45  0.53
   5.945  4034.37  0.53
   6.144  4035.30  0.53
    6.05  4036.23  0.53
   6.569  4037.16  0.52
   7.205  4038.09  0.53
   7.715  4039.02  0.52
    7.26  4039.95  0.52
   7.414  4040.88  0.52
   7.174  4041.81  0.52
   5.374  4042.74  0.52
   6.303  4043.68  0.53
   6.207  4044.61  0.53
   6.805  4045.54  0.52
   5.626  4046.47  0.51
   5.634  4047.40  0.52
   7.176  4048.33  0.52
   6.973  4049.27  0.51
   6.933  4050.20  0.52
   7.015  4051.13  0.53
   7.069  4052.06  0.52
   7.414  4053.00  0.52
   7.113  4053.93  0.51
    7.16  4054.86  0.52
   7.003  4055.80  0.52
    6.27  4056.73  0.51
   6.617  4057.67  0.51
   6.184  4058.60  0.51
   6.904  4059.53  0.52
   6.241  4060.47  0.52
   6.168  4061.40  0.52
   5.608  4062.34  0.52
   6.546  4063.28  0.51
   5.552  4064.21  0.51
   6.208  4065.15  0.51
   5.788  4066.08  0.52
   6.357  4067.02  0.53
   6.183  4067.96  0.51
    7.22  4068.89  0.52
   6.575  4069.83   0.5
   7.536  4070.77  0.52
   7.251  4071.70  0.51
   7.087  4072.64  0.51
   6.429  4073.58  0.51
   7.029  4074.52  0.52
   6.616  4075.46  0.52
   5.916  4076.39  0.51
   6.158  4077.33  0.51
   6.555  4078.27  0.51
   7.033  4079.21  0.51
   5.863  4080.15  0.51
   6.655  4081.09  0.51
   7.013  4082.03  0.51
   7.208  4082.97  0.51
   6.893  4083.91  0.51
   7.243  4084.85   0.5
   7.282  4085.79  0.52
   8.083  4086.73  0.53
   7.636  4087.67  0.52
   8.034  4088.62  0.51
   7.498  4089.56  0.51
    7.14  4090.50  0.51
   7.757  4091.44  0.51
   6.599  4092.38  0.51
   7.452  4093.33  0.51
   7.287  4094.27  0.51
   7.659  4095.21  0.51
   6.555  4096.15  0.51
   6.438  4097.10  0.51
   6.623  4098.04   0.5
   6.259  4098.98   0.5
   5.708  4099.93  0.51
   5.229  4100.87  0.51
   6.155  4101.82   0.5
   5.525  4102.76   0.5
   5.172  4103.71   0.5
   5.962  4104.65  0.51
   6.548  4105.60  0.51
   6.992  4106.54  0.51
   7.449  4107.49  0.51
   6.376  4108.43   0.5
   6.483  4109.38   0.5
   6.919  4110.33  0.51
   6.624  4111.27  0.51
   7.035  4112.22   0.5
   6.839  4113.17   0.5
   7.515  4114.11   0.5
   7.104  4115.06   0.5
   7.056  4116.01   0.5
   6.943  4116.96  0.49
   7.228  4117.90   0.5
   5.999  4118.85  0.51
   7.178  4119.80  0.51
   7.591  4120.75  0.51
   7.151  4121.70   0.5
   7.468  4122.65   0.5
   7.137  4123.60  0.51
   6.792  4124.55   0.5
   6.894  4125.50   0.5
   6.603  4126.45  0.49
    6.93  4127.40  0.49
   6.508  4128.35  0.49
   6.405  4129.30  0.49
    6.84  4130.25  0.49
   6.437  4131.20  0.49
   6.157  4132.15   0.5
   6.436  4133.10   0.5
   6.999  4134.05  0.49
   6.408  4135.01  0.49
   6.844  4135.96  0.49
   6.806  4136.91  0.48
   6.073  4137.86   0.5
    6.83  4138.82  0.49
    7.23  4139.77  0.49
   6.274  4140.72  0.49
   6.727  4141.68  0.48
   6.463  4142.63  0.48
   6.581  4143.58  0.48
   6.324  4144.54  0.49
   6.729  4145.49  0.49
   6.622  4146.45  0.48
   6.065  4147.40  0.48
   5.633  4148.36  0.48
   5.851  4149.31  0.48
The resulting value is 1.95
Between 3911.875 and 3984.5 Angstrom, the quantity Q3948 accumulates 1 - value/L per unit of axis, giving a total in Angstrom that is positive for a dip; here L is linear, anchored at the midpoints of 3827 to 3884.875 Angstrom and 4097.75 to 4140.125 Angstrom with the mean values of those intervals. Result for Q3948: 6.2 Angstrom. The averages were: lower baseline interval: 3.04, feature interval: 3.93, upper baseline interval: 6.65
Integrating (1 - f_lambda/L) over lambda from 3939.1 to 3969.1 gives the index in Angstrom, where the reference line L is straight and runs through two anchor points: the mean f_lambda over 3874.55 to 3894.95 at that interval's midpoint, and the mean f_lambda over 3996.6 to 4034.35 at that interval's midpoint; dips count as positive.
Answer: 7.5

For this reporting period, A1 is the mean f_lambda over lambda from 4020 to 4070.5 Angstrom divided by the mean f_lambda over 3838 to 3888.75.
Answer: 2.03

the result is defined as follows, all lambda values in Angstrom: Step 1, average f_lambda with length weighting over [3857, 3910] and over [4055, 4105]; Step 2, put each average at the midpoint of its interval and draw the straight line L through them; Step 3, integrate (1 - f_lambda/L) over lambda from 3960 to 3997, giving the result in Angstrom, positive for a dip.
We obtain 4.9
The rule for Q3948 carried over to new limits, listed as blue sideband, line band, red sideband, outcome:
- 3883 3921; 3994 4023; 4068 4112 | -3.9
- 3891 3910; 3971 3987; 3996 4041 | 3.0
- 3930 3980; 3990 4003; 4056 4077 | -3.9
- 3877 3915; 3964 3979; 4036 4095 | 6.3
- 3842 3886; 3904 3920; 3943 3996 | -3.9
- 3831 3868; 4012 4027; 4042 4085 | -3.0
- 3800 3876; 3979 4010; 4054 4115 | -3.8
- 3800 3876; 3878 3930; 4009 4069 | 1.1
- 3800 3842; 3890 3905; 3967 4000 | -1.7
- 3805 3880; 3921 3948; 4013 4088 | 9.1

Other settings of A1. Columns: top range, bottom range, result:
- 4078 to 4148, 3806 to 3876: 2.16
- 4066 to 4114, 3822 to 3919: 1.90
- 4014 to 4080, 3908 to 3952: 1.72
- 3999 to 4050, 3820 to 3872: 2.23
